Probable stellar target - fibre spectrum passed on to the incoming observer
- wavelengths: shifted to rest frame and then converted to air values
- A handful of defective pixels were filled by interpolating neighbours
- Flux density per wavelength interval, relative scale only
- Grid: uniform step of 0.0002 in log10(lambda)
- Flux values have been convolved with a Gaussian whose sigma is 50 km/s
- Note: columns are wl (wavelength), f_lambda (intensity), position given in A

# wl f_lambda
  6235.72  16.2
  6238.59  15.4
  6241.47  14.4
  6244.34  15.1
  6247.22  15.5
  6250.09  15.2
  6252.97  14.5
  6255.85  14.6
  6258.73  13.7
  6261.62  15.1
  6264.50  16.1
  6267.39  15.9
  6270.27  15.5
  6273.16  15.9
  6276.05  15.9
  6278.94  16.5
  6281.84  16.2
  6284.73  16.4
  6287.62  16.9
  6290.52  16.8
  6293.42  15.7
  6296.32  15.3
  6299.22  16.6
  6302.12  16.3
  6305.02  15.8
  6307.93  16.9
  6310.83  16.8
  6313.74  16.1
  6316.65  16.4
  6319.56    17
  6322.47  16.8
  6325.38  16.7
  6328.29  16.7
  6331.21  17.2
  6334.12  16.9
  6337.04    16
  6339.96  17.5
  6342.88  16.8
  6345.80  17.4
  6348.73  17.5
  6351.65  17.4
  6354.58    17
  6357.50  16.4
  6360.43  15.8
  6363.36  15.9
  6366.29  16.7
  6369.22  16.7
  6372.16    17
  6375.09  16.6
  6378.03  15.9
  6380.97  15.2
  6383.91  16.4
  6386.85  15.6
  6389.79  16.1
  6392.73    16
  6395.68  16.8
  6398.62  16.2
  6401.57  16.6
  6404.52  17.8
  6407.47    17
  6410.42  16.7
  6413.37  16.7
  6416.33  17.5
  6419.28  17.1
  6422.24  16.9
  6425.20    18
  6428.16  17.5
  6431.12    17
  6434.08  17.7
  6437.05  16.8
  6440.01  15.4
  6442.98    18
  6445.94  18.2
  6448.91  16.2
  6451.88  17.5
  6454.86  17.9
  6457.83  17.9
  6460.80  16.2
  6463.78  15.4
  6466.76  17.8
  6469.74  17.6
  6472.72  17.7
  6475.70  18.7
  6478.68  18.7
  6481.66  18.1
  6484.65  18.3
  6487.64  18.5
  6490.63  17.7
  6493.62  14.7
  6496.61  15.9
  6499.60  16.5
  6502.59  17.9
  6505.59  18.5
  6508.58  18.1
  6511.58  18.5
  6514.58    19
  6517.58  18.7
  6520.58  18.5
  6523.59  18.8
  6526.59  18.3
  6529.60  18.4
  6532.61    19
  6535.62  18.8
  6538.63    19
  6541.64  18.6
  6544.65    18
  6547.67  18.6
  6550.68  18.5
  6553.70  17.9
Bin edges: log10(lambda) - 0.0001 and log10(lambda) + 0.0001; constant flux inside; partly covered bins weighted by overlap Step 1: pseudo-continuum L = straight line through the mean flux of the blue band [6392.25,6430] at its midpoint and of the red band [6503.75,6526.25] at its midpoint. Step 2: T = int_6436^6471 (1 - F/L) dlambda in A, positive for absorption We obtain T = 1.1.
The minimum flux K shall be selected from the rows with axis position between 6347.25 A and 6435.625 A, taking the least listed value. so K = 15.2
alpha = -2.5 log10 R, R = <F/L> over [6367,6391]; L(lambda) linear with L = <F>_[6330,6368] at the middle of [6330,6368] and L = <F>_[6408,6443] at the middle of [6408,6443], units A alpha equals 0.046 mag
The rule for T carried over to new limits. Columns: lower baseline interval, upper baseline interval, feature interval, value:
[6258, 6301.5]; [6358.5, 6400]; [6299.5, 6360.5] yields -2.56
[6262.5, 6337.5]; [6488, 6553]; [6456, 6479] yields 0.31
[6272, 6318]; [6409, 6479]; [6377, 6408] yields 1.13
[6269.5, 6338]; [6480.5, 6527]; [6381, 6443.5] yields 1.46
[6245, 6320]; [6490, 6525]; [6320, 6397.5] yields -0.34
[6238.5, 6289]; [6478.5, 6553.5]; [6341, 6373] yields -0.62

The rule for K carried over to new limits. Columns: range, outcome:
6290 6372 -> 15.3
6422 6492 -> 15.4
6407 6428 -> 16.7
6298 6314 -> 15.8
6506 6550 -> 18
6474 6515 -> 14.7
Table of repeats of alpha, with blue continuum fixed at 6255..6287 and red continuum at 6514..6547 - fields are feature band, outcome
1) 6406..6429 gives 0.01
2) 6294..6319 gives -0.01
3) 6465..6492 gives 0.00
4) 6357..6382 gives 0.04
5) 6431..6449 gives 0.03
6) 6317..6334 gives -0.04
